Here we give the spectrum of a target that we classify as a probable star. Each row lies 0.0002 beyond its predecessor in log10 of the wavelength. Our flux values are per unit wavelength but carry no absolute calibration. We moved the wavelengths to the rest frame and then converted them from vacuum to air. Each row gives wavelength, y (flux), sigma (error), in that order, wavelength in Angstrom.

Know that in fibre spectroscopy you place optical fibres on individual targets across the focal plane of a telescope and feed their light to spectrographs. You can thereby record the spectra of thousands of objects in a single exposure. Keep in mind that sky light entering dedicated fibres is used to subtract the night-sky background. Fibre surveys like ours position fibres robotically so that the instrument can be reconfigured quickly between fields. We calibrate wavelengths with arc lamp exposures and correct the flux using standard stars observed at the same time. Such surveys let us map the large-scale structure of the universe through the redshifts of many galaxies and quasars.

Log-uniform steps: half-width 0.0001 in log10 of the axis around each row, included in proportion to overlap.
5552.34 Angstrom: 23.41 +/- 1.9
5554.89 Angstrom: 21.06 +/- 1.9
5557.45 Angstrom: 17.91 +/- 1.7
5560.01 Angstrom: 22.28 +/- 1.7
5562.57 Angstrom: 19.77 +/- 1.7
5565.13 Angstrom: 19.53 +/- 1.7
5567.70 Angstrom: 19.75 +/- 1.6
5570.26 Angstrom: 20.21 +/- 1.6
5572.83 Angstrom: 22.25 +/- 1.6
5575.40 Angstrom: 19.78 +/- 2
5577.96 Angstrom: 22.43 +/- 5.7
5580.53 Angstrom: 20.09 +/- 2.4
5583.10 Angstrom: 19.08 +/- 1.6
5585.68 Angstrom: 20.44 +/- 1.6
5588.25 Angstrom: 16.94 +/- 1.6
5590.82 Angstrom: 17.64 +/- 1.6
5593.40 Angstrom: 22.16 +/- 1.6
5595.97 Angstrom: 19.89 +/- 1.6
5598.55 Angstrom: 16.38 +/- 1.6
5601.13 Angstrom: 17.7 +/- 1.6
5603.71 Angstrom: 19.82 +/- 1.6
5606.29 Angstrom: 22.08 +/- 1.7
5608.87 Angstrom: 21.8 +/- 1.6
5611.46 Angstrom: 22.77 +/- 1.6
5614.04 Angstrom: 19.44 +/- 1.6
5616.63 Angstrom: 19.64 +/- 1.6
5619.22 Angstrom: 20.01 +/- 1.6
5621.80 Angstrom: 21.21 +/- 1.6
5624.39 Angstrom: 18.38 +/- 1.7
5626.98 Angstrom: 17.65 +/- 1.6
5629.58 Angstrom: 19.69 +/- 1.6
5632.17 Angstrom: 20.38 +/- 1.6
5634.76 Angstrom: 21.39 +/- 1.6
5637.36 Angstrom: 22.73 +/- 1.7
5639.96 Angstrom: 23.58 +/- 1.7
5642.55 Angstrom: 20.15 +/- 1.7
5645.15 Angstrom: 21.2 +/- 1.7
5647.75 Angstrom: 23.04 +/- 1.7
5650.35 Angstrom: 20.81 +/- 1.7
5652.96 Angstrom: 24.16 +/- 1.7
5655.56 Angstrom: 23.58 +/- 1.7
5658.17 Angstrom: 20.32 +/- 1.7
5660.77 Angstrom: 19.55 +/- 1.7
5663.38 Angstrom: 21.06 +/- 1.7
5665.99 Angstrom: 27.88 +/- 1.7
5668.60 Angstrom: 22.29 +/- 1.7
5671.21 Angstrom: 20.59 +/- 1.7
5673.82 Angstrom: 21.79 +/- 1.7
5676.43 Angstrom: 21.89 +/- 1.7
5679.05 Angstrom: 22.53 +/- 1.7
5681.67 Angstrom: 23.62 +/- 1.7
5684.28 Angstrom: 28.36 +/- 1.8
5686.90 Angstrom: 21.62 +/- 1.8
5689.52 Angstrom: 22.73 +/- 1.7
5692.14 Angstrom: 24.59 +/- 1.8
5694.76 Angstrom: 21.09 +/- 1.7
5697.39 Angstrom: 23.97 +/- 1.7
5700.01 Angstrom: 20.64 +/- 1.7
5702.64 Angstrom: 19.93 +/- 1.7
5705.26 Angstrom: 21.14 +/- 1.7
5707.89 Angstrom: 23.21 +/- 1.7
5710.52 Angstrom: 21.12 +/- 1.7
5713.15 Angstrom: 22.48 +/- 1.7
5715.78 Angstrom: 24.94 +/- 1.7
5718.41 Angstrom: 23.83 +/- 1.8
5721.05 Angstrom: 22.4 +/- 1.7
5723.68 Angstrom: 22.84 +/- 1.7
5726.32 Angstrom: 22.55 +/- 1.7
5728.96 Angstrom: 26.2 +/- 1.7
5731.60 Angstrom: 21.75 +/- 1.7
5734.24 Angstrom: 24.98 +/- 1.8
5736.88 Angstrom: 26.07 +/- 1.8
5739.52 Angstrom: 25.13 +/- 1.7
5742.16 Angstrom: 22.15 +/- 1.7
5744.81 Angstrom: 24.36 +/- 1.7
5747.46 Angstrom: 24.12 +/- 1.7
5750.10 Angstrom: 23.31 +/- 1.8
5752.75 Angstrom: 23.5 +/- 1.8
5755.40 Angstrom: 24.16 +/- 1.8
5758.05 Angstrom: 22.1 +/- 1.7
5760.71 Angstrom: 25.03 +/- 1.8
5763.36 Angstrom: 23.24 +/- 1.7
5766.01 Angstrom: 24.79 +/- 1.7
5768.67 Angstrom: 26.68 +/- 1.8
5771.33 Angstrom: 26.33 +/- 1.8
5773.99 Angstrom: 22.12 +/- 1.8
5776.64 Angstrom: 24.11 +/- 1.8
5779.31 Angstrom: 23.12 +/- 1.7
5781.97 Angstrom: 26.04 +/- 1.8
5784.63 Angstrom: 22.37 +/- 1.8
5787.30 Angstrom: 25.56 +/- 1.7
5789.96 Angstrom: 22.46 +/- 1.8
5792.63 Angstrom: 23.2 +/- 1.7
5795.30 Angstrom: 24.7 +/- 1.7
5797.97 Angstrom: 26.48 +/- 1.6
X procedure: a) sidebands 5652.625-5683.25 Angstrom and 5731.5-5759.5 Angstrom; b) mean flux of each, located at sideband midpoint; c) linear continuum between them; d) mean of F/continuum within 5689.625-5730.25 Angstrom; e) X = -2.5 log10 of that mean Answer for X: 0.02 mag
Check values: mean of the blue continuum 22.4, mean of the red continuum 23.9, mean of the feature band 22.7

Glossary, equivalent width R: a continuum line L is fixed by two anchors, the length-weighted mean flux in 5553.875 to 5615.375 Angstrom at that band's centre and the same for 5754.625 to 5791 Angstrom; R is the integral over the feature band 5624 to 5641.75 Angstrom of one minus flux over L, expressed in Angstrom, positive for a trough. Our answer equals 0.4 Angstrom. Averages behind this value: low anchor 20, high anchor 24.2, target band 20.6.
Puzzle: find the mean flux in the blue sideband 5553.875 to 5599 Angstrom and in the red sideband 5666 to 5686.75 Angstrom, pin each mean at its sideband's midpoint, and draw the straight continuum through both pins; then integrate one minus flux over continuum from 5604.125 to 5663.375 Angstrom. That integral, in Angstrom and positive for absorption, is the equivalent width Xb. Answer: 2.1 Angstrom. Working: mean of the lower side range 19.9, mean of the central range 21.1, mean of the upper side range 23.2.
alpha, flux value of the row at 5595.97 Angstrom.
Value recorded 19.89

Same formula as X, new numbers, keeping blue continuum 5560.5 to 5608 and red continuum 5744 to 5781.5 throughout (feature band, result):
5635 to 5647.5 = -0.04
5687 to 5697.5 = -0.02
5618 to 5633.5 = 0.07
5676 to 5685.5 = -0.10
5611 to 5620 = 0.02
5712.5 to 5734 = -0.01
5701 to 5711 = 0.07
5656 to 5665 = 0.04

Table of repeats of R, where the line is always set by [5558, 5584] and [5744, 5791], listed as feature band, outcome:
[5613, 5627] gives 1.2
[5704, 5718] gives 0.2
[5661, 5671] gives -0.3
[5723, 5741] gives -0.6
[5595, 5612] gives 0.9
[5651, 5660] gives -0.1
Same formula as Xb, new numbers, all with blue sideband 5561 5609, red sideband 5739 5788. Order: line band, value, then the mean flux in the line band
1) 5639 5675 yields -1.0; 22.1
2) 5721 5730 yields -0.2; 23.6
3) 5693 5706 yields 0.6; 21.5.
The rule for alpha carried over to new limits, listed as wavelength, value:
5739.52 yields 25.13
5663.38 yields 21.06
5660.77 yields 19.55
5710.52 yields 21.12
